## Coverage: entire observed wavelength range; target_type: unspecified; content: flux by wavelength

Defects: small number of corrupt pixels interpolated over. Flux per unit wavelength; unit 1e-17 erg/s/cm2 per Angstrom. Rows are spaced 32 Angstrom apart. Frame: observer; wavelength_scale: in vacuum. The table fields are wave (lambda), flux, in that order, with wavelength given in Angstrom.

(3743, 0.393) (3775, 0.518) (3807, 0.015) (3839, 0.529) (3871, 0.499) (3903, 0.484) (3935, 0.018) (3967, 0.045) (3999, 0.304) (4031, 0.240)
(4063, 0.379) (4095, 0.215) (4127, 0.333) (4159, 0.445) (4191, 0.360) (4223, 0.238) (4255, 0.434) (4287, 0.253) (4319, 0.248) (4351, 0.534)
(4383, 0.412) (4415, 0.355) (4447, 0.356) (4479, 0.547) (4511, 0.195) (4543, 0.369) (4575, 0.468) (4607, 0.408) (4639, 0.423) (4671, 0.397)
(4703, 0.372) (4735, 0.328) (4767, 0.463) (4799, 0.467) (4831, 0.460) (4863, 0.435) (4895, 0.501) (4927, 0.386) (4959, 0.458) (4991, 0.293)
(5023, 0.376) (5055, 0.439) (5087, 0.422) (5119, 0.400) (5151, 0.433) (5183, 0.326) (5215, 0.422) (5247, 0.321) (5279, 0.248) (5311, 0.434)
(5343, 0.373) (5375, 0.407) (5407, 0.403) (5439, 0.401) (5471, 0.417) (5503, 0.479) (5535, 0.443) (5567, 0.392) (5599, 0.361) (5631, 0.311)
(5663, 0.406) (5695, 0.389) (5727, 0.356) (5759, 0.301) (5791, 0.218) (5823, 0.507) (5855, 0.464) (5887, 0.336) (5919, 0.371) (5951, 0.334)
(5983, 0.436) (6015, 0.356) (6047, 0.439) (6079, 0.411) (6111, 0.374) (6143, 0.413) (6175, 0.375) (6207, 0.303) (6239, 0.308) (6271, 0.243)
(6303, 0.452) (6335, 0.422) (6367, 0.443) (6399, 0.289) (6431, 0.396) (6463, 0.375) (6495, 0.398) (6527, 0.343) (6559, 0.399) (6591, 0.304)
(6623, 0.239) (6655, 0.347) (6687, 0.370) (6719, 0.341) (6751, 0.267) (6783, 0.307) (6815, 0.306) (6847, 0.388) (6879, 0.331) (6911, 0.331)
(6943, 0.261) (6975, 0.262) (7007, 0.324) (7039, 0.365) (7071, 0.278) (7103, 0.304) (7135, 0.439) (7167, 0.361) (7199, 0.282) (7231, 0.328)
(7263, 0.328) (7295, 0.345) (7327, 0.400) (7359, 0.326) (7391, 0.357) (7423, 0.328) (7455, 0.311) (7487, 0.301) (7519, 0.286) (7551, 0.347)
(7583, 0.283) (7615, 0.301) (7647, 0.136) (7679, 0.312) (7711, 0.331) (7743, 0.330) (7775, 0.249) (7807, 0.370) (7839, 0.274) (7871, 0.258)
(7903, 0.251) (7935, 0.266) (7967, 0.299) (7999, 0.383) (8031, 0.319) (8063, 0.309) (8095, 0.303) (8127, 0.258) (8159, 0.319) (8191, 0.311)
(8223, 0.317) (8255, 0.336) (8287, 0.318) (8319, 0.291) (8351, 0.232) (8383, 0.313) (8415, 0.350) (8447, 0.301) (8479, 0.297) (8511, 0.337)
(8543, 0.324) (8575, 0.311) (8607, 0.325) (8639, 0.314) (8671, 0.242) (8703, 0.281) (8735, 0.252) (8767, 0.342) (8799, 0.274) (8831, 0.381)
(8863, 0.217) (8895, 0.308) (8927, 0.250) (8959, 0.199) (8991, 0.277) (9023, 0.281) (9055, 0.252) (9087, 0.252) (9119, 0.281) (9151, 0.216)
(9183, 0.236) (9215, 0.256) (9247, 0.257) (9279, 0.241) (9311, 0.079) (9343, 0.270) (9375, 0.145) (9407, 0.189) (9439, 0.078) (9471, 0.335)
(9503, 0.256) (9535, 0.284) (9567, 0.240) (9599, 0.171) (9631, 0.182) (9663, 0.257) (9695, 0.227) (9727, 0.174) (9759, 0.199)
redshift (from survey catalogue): 0.09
